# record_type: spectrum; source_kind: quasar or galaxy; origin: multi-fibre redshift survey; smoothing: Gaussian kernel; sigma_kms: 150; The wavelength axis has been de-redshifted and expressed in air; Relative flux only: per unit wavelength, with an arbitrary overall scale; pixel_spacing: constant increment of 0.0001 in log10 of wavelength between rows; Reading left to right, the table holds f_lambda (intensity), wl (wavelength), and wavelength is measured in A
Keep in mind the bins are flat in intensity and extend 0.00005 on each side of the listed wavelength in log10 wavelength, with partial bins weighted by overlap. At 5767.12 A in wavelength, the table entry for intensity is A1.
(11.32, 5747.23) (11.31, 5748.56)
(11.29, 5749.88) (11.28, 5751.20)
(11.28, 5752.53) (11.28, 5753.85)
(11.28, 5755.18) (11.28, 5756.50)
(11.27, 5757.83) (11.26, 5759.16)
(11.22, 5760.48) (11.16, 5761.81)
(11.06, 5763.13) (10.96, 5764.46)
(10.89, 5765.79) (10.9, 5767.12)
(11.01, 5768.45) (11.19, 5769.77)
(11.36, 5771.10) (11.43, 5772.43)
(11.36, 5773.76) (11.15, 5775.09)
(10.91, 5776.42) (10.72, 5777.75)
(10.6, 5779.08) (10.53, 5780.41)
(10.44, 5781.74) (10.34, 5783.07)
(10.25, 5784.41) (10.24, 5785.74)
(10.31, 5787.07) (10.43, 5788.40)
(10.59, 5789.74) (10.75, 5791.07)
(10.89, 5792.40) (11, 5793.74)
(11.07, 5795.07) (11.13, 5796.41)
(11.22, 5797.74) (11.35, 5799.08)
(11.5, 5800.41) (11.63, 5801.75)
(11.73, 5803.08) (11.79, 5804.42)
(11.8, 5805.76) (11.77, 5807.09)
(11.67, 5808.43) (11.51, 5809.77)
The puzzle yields 10.9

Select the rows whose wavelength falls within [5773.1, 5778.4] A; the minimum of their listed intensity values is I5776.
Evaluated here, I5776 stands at 10.72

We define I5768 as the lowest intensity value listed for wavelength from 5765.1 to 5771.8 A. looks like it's 10.89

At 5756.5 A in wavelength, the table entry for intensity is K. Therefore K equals 11.28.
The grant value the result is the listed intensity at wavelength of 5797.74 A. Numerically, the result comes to 11.22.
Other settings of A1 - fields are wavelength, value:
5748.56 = 11.31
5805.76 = 11.8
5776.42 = 10.91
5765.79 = 10.89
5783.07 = 10.34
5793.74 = 11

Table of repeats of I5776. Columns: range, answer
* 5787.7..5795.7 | 10.43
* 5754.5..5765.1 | 10.96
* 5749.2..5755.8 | 11.28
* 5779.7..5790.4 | 10.24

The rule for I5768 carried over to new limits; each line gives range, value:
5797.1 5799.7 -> 11.22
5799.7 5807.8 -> 11.5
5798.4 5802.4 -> 11.35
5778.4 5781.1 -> 10.53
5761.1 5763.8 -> 11.06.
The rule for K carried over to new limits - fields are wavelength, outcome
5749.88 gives 11.29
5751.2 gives 11.28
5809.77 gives 11.51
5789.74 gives 10.59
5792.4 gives 10.89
